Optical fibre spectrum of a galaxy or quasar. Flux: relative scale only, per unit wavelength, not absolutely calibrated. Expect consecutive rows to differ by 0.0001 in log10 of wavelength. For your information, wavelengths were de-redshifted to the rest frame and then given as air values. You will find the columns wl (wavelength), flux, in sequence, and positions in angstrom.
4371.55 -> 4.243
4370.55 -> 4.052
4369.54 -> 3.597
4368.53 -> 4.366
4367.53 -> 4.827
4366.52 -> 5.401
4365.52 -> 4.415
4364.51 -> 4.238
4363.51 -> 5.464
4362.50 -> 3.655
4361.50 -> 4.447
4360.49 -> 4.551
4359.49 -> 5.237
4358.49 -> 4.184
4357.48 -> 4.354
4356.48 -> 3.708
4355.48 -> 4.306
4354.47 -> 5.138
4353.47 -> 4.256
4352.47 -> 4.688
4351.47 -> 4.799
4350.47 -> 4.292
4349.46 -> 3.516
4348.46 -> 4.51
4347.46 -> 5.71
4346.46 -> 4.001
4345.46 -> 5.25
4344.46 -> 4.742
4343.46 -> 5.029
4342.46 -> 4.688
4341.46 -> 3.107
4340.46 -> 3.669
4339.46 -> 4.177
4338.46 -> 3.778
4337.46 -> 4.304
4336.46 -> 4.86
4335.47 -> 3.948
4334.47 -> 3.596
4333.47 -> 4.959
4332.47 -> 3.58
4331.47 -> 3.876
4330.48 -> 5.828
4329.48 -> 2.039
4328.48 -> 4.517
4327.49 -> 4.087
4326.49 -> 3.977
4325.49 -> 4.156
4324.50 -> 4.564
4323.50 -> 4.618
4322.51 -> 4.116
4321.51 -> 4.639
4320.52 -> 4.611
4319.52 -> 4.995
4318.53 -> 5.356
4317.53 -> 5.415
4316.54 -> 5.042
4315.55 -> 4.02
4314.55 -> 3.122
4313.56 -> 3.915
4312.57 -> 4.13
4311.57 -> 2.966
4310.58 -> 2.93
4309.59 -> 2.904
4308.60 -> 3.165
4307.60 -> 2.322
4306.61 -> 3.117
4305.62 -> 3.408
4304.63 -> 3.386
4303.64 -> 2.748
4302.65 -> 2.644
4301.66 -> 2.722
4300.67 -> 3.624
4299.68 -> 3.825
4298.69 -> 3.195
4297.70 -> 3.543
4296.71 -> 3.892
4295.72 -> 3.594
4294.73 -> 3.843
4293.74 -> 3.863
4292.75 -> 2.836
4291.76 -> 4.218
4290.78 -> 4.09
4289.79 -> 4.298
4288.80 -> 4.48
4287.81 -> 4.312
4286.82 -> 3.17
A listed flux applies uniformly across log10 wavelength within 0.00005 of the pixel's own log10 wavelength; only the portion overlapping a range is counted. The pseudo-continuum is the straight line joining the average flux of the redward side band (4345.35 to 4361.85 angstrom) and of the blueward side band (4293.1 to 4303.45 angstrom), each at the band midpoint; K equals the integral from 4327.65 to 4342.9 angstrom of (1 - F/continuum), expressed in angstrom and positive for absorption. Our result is 0.3 angstrom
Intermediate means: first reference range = 3.44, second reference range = 4.51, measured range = 4.06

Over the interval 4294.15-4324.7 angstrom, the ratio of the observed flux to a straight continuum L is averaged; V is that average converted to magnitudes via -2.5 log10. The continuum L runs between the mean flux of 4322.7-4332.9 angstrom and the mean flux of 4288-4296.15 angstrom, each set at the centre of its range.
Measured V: 0.08 mag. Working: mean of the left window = 3.92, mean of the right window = 4.13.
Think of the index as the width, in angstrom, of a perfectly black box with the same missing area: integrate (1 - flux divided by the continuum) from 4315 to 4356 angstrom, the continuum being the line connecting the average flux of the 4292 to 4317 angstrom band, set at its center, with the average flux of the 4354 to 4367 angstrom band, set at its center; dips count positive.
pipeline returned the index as -4.0 angstrom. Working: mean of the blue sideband 3.4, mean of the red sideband 4.54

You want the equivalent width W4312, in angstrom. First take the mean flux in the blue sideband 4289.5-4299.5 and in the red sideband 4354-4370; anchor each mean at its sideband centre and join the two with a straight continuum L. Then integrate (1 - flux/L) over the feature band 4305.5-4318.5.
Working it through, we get 1.0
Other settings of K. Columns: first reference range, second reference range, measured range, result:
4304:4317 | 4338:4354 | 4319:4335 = -1.69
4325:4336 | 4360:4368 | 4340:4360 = -0.35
